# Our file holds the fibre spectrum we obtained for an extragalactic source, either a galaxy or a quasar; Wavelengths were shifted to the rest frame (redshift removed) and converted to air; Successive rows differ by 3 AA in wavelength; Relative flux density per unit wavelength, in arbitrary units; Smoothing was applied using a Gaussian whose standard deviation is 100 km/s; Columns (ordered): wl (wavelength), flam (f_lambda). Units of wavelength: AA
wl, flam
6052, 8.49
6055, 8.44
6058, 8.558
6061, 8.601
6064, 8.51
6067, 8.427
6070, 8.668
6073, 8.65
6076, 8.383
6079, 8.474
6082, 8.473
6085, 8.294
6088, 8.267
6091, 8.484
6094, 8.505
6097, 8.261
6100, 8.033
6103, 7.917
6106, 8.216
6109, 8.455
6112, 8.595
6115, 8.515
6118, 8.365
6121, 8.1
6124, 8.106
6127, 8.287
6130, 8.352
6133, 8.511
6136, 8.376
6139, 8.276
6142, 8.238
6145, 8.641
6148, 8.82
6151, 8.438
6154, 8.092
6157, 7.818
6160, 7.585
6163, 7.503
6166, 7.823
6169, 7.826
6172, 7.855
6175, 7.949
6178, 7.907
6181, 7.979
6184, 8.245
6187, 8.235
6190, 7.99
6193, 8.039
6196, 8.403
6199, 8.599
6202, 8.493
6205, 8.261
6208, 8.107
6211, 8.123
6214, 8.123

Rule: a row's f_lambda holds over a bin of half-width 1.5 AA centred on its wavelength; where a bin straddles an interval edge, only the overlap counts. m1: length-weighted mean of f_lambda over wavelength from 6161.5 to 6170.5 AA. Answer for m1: 7.72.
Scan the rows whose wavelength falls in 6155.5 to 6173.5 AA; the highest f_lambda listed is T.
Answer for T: 7.855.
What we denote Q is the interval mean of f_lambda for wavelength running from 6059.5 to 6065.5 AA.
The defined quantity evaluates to 8.56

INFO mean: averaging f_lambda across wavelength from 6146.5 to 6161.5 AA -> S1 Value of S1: 8.15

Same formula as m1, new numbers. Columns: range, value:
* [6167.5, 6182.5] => 7.9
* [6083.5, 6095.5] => 8.39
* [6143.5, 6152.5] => 8.63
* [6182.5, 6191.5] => 8.16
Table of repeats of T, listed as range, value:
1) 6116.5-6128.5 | 8.365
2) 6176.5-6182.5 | 7.979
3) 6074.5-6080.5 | 8.474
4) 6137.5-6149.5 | 8.82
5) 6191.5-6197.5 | 8.403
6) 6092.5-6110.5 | 8.505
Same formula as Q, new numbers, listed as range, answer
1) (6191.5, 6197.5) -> 8.22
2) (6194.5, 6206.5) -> 8.44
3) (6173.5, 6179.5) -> 7.93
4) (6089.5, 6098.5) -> 8.42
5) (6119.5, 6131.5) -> 8.21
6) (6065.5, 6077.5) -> 8.53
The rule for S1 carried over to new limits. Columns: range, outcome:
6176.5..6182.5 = 7.94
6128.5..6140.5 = 8.38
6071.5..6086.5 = 8.45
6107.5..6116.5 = 8.52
